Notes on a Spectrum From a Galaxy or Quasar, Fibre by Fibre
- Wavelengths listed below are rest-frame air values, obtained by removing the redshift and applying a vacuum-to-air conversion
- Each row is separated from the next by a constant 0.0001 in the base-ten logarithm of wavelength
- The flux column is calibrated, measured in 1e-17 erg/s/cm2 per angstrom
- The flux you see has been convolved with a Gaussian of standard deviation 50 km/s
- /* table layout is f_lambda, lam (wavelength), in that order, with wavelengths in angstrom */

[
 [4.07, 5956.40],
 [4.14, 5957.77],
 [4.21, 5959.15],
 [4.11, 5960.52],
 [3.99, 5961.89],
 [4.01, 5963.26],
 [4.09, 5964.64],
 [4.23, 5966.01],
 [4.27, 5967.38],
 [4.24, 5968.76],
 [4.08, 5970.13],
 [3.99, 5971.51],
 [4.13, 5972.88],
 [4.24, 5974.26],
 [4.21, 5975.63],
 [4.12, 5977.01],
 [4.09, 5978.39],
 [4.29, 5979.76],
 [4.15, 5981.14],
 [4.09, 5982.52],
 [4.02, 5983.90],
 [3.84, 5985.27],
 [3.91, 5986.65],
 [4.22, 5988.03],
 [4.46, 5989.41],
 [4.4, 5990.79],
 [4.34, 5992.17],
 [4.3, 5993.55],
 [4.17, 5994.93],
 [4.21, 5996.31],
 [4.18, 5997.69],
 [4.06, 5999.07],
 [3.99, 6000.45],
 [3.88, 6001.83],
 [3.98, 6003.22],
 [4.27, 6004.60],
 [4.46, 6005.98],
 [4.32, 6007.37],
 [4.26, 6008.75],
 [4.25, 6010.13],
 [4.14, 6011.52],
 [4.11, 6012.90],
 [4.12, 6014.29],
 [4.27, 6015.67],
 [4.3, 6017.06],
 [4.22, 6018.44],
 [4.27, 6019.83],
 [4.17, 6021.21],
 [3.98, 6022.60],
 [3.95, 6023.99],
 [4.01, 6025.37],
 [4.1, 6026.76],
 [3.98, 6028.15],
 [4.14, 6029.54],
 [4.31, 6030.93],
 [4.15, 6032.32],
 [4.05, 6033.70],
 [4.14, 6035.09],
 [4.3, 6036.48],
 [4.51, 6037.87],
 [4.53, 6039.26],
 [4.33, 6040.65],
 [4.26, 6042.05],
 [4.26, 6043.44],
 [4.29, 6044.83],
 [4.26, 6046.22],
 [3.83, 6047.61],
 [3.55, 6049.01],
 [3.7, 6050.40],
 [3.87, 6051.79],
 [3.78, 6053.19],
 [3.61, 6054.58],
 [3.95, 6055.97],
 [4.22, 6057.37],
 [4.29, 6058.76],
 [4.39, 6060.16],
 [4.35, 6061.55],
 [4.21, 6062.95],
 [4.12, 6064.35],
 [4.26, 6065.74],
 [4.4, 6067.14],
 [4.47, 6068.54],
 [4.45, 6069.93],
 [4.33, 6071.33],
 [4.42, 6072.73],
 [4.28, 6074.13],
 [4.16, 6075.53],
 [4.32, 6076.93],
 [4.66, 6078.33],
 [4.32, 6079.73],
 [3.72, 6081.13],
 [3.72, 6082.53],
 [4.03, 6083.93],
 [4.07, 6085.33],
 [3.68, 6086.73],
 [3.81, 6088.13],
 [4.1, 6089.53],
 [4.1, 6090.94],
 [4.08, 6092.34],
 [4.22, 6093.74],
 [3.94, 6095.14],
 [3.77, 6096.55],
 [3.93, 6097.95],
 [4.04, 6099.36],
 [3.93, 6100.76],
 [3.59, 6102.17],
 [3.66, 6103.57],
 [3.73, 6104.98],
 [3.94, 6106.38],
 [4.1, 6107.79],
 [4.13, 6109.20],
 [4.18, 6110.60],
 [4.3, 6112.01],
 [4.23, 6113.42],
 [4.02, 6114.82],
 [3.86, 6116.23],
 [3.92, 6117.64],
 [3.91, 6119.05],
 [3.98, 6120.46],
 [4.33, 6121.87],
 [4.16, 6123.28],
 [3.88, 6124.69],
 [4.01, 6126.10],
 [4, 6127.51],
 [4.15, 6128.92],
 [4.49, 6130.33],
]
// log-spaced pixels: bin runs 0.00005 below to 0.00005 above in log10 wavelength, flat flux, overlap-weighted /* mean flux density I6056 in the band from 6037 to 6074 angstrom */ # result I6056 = 4.18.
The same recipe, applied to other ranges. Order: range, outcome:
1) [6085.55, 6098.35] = 3.96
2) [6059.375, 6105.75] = 4.1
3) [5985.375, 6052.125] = 4.16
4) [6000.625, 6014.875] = 4.17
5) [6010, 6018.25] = 4.2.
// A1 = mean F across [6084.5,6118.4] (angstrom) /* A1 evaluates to 3.97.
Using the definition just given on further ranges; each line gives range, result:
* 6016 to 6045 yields 4.2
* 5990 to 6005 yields 4.16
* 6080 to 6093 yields 3.94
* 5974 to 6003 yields 4.15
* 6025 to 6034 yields 4.11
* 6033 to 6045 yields 4.3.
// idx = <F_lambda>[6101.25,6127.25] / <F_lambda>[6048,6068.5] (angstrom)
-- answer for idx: 0.98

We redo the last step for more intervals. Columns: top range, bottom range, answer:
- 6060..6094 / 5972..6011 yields 1.00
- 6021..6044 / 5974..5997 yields 1.00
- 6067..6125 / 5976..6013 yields 0.98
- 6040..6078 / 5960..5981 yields 1.01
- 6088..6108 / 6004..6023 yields 0.93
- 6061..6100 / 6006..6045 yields 0.98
